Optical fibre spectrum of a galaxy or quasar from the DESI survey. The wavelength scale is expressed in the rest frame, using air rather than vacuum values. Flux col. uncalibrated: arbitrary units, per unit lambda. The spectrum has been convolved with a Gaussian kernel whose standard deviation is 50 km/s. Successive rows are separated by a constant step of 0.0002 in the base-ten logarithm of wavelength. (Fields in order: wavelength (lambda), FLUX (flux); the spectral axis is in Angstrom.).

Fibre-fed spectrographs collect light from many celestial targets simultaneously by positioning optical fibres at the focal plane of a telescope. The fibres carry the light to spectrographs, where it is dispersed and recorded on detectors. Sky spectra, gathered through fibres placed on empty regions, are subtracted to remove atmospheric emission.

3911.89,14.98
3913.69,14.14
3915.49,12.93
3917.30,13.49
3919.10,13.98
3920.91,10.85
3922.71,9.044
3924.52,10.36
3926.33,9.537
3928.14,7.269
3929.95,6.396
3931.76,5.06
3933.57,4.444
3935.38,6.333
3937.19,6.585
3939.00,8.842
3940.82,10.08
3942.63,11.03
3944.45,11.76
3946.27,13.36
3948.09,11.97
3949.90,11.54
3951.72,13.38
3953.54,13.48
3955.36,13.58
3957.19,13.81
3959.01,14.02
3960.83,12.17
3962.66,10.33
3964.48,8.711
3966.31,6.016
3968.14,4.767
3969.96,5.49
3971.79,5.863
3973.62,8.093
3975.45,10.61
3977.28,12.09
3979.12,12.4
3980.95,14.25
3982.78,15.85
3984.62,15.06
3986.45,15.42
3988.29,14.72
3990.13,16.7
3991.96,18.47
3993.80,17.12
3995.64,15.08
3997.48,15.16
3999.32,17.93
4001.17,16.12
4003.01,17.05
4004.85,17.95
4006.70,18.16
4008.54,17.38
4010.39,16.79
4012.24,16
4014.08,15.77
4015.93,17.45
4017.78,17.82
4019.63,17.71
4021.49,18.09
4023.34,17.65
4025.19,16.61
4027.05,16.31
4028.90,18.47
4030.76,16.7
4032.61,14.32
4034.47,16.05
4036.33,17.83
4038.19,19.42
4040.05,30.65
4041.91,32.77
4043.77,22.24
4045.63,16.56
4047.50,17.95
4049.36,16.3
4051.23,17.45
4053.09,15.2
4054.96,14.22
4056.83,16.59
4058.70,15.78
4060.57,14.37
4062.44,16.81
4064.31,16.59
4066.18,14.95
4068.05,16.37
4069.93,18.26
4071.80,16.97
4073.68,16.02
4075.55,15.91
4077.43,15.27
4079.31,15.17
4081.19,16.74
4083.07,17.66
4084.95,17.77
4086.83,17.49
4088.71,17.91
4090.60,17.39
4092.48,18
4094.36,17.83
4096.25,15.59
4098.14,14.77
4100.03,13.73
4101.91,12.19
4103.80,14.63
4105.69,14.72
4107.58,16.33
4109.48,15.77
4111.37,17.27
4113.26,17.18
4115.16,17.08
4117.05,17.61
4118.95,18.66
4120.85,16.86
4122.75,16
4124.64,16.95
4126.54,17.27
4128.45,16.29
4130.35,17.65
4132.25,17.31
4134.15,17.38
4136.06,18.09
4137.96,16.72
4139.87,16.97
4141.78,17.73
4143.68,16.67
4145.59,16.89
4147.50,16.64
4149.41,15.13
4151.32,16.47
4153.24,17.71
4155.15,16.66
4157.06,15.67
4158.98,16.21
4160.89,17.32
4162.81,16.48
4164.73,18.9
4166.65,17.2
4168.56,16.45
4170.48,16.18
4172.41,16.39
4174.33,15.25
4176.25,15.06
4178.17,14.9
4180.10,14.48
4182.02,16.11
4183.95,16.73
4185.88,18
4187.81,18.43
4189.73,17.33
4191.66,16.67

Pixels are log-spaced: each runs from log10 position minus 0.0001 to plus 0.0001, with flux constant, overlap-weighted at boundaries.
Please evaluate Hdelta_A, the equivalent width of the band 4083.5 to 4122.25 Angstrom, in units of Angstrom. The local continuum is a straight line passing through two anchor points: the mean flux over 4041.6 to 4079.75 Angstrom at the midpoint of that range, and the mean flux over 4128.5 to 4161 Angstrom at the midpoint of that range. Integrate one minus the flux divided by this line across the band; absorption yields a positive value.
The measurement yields 1.10 Angstrom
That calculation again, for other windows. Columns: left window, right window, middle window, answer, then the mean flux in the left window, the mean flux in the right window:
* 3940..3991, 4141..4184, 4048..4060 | -1.89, 11.7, 16.4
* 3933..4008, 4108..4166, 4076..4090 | -1.21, 12.4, 17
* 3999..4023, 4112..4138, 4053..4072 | 1.35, 17.2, 17.2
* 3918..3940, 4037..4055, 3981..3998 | -1.48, 8.28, 20.5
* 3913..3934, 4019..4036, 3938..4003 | 2.93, 9.86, 16.9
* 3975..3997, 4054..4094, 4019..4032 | -1.37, 14.9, 16.5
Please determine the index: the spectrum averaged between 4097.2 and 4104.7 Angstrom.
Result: 13.8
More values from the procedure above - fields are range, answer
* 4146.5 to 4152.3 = 16.1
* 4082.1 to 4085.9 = 17.7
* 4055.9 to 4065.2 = 16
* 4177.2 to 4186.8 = 16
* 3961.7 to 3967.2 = 8.38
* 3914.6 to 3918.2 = 13.2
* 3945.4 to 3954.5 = 12.8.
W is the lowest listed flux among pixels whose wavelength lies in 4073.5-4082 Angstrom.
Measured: 15.17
